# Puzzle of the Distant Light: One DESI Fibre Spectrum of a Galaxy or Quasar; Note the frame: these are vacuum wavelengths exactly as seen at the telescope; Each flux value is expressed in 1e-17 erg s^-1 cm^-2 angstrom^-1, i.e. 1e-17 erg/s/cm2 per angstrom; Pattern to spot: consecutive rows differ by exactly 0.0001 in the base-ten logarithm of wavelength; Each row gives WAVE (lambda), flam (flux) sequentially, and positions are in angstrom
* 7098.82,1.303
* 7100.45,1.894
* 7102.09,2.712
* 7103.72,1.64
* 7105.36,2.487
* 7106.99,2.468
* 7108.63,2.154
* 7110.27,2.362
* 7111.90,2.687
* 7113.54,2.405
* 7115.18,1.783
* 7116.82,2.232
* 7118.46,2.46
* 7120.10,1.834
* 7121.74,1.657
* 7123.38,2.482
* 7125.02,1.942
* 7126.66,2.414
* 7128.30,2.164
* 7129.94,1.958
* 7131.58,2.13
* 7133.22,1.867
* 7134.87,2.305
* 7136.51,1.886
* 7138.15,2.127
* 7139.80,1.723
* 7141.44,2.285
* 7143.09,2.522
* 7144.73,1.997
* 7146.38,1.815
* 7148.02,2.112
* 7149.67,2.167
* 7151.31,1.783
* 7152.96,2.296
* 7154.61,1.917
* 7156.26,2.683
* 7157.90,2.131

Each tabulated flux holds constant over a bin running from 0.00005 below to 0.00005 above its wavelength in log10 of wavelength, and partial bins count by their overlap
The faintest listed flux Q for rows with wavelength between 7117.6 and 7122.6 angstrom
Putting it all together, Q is 1.657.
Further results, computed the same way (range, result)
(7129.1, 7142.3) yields 1.723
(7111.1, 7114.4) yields 2.405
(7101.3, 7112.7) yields 1.64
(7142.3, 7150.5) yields 1.815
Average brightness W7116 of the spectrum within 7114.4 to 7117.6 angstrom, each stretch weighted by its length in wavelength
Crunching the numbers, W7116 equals 2.01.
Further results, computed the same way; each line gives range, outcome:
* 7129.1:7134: 1.99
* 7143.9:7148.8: 1.98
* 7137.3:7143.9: 2.16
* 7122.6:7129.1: 2.25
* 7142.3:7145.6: 2.25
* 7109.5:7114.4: 2.48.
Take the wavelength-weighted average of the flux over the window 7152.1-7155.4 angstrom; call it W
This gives 2.1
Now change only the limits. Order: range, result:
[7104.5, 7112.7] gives 2.43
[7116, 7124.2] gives 2.13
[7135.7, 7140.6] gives 1.91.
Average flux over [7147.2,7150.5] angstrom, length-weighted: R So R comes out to 2.14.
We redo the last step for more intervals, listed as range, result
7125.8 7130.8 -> 2.18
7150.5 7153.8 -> 2.04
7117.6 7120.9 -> 2.15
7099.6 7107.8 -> 2.24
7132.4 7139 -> 2.04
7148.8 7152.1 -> 1.98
